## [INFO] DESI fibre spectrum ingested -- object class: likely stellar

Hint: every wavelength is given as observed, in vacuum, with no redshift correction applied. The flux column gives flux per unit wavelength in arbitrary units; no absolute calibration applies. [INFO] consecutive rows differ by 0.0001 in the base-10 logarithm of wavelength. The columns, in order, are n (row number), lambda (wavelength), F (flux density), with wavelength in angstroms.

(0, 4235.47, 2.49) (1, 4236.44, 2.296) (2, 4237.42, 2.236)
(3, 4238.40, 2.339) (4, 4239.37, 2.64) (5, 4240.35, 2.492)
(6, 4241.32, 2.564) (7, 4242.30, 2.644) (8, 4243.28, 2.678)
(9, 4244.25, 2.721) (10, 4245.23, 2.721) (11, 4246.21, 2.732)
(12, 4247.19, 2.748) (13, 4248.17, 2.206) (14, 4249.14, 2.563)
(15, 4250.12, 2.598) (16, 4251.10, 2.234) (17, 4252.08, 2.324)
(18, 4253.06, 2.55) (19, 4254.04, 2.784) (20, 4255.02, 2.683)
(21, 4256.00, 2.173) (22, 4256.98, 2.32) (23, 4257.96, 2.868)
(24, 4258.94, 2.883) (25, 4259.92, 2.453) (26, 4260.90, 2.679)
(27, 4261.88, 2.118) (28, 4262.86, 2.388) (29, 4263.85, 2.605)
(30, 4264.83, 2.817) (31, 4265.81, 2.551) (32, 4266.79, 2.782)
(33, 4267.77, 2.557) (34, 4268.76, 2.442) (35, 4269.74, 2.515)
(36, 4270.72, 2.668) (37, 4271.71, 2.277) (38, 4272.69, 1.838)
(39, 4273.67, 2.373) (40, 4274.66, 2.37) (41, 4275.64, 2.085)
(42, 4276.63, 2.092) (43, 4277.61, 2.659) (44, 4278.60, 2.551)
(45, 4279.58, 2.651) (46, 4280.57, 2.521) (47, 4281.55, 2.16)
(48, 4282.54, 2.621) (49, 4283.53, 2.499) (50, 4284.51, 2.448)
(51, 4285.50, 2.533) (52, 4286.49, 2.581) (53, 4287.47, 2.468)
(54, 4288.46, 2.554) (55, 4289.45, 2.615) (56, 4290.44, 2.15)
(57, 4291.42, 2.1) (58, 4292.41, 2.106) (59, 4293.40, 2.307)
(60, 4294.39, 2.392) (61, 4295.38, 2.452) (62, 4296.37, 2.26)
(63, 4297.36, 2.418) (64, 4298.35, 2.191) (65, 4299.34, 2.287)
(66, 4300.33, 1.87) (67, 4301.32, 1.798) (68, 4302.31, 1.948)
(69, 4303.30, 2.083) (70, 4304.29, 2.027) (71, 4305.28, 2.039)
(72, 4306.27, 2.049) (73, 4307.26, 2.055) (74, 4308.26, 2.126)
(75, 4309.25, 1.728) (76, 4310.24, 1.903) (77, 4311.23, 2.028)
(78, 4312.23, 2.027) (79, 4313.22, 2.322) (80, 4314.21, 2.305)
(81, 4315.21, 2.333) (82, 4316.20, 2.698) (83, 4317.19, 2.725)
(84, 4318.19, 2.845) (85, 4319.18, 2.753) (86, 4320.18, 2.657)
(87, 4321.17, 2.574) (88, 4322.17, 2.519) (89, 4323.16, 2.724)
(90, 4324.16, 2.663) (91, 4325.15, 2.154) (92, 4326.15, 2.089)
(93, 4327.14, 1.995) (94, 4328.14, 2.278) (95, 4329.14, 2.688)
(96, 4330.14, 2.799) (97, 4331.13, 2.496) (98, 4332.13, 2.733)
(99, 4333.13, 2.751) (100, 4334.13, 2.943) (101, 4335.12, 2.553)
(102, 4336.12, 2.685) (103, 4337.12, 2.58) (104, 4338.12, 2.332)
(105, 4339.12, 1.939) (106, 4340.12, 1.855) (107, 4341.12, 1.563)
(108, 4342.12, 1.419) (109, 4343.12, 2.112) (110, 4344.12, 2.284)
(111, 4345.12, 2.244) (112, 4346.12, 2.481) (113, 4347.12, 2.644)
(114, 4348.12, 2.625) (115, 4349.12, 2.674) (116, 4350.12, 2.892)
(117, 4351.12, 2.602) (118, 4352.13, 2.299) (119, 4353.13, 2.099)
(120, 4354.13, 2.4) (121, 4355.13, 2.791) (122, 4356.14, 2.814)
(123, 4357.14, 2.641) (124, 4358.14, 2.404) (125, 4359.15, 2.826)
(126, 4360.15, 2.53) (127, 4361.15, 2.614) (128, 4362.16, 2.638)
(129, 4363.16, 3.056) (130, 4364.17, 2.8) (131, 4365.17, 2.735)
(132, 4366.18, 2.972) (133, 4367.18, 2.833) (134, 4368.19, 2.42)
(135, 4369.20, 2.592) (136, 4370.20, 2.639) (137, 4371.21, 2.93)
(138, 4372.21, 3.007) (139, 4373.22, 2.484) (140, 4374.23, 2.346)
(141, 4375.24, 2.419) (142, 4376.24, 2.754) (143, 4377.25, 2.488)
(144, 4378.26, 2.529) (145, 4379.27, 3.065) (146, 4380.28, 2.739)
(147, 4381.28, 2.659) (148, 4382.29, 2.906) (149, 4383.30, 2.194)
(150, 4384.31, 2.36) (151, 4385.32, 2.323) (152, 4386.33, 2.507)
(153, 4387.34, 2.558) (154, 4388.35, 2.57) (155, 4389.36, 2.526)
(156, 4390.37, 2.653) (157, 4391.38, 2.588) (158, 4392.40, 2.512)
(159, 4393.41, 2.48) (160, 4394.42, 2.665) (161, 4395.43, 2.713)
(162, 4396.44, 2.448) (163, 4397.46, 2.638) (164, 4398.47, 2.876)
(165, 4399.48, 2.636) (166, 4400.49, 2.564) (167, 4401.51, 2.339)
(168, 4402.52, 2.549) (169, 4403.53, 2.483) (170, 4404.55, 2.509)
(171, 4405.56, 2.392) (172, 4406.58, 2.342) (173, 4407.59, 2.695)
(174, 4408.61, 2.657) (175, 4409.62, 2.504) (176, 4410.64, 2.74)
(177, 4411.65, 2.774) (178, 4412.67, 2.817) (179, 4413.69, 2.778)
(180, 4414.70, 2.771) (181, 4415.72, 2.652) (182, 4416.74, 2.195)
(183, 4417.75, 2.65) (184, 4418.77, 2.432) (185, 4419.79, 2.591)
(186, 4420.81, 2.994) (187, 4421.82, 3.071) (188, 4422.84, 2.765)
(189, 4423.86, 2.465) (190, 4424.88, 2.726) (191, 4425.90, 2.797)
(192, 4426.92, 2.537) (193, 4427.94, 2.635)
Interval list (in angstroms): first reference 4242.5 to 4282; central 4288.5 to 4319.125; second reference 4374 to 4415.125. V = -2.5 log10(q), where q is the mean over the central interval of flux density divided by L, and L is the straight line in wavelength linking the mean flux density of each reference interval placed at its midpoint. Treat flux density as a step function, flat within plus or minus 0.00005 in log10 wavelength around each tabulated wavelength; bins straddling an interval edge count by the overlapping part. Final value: 0.14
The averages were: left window 2.5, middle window 2.22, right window 2.59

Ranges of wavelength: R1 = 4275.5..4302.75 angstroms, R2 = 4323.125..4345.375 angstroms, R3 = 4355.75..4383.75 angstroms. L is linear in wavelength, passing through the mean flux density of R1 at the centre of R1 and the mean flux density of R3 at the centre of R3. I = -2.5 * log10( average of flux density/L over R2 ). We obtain 0.09 mag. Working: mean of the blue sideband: 2.34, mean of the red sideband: 2.68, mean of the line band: 2.33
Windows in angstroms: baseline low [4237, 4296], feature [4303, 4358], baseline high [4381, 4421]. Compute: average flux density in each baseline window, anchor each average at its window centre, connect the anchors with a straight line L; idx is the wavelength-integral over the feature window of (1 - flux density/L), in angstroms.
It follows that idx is 3.23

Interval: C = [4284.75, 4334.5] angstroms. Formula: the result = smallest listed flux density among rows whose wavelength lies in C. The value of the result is 1.728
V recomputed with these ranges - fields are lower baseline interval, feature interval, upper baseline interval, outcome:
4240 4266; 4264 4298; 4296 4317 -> -0.042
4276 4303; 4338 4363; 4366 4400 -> 0.054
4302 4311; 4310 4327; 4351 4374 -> -0.138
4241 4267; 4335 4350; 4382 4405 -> 0.125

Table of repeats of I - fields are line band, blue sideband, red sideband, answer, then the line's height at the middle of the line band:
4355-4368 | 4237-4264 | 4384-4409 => -0.08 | 2.54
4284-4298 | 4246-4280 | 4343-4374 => 0.06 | 2.53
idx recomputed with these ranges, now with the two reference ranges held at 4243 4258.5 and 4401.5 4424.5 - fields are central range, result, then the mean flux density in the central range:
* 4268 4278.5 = 0.9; 2.34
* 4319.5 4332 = 0.5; 2.48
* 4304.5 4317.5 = 2.1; 2.17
